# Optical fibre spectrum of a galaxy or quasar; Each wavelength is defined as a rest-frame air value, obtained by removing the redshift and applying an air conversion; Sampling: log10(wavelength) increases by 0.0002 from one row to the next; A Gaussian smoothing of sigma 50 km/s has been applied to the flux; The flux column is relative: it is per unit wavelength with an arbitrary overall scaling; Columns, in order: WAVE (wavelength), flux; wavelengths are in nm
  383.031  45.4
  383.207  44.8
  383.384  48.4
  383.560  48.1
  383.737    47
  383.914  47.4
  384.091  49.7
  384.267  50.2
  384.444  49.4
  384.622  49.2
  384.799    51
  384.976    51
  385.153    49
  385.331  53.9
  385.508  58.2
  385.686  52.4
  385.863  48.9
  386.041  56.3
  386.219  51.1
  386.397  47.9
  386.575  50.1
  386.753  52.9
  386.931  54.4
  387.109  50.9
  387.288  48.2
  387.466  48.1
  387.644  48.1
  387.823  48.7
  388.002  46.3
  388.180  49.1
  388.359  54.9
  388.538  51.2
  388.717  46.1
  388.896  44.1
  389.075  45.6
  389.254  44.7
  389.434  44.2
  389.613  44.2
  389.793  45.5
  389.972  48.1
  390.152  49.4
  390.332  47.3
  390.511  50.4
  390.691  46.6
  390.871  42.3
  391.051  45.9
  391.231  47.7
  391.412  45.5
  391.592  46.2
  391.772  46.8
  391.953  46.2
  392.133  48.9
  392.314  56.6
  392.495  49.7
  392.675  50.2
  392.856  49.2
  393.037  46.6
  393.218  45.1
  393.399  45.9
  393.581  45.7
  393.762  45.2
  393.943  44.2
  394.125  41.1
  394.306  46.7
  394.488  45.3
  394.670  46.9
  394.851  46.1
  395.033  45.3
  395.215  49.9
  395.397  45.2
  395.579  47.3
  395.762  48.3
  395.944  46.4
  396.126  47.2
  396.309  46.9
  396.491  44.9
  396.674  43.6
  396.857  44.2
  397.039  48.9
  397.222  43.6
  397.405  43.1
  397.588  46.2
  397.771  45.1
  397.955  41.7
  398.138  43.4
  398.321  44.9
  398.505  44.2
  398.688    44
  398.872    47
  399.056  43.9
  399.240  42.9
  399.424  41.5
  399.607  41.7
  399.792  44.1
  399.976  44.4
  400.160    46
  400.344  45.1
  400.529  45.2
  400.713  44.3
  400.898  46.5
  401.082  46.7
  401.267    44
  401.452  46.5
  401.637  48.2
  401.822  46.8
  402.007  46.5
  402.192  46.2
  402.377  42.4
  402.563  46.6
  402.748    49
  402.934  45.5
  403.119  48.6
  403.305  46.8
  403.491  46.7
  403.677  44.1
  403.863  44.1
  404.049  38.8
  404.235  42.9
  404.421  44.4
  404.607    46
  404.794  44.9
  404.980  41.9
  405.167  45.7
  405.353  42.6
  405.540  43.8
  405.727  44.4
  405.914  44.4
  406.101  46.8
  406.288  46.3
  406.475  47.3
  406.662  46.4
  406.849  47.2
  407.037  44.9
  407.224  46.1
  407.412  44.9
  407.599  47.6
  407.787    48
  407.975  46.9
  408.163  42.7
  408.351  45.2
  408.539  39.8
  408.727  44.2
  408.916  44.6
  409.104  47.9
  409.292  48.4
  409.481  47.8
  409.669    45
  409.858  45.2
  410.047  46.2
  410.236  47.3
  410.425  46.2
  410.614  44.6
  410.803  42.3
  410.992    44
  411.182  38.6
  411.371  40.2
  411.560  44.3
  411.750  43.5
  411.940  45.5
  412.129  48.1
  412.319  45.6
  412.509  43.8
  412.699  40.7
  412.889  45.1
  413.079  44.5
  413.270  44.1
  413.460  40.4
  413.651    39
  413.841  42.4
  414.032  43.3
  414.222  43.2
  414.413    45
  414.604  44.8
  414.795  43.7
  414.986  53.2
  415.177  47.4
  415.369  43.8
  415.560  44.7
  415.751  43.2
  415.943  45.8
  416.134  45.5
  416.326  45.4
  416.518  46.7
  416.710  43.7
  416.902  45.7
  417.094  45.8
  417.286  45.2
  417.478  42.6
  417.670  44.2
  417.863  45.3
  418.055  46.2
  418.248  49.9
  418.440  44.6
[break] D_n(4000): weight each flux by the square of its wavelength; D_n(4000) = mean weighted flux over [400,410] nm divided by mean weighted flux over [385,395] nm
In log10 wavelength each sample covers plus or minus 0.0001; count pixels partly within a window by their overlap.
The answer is 1.02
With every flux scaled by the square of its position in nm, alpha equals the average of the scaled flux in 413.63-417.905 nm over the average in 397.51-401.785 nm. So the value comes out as 1.09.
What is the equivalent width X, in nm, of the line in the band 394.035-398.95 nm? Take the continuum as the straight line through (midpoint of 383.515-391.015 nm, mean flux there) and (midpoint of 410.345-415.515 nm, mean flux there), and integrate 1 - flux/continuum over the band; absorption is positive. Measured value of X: 0.186 nm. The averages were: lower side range 49.1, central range 45.5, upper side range 44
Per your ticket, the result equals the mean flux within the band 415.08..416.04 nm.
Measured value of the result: 45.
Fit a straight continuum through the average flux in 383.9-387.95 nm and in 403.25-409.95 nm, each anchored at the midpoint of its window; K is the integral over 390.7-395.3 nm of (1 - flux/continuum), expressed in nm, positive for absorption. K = 0.20 nm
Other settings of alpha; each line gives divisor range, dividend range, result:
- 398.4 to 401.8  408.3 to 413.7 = 1.04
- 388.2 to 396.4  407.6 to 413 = 1.04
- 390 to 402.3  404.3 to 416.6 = 1.05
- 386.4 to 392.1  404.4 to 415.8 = 1.04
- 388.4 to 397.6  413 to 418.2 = 1.07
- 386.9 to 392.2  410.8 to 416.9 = 1.05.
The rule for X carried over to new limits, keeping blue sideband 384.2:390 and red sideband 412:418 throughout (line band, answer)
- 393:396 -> 0.141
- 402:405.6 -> 0.134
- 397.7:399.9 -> 0.174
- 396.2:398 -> 0.107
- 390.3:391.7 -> 0.068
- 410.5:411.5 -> 0.071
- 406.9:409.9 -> 0.010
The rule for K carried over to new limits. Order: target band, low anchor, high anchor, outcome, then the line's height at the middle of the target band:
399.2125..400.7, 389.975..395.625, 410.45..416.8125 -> 0.07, 46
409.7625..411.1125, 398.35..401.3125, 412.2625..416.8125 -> -0.02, 44.4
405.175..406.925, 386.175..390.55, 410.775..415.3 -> -0.01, 45.2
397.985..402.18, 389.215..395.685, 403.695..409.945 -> 0.09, 45.8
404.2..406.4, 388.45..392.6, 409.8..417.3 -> 0.04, 45.4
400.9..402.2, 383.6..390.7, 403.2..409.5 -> -0.01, 46.2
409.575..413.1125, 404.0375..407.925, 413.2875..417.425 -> 0.05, 44.9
